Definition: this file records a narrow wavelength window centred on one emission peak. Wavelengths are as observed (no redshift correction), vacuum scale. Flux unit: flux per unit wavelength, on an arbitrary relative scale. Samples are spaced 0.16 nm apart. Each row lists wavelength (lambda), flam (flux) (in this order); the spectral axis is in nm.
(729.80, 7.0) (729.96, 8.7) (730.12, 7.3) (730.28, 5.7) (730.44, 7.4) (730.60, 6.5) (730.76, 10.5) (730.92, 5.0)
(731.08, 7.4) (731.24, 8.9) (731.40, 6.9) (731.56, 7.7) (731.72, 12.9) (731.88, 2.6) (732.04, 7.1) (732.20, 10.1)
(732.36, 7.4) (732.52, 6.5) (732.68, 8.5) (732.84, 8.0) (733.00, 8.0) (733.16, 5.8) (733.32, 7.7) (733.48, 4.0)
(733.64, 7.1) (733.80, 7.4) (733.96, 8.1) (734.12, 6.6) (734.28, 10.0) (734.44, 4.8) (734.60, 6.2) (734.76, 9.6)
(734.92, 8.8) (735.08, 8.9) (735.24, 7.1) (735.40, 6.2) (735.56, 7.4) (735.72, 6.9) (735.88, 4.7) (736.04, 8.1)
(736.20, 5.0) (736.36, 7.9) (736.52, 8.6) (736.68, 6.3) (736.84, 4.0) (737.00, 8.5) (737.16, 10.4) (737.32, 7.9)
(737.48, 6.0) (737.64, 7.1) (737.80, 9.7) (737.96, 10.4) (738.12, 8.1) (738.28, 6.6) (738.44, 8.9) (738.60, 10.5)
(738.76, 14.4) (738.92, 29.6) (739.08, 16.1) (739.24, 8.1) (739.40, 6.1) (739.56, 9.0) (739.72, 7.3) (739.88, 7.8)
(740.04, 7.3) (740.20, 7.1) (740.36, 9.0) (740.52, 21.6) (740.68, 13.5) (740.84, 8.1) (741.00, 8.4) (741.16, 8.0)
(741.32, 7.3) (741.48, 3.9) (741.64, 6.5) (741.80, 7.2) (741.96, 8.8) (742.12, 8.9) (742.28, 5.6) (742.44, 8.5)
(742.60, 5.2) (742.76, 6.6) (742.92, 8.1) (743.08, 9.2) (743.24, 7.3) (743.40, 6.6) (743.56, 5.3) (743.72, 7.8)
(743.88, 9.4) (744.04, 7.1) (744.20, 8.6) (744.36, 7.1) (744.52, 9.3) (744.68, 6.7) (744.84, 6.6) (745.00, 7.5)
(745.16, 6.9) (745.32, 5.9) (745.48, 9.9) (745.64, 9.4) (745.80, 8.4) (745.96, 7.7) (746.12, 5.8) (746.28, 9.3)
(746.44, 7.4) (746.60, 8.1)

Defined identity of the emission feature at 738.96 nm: [S II]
